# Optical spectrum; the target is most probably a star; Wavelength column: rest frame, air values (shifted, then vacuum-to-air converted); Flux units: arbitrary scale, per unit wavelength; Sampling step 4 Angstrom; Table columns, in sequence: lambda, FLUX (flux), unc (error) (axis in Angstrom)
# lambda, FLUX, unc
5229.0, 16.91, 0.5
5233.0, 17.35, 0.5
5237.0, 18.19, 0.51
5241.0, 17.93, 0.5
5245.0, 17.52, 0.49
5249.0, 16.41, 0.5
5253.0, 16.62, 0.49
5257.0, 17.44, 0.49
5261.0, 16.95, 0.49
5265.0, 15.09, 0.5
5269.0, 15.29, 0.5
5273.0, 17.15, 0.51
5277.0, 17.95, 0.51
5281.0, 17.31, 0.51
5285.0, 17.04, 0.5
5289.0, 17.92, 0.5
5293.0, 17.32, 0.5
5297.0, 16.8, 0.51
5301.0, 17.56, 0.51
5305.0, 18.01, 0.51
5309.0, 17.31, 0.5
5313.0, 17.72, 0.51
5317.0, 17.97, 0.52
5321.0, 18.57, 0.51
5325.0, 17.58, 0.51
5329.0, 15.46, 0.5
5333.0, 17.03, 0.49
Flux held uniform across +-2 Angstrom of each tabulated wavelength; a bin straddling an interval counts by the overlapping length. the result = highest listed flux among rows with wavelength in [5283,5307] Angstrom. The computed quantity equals 18.01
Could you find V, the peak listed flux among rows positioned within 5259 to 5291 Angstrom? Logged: 17.95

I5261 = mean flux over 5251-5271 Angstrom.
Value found 16.3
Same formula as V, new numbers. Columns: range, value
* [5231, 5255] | 18.19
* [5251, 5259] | 17.44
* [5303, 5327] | 18.57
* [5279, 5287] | 17.31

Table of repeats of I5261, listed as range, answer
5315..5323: 18.3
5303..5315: 17.7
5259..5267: 16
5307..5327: 17.8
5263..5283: 16.6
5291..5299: 17.1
